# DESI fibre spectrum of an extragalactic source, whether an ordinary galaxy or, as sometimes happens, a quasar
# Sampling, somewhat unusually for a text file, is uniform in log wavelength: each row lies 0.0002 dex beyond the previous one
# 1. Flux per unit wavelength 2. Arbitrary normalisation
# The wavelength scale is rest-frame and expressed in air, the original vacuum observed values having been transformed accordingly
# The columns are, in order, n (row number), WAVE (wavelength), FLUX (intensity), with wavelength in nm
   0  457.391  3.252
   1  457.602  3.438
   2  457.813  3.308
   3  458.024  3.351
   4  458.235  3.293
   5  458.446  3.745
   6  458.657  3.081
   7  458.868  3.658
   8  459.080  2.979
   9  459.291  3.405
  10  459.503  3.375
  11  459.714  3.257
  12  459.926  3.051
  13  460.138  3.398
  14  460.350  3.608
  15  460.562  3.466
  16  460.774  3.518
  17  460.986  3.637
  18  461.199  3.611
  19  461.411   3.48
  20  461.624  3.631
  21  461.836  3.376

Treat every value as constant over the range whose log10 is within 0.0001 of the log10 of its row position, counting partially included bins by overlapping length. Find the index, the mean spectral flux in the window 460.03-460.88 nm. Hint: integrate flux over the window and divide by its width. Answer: 3.5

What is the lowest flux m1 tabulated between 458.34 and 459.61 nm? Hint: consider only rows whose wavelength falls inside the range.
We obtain 2.979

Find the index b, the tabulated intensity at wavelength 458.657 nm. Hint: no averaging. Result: 3.081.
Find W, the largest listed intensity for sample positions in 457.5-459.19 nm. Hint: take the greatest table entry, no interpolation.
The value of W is 3.745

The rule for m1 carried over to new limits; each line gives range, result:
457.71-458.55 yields 3.293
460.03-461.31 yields 3.398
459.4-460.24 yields 3.051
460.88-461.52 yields 3.48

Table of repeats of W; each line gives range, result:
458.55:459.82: 3.658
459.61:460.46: 3.608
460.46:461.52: 3.637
